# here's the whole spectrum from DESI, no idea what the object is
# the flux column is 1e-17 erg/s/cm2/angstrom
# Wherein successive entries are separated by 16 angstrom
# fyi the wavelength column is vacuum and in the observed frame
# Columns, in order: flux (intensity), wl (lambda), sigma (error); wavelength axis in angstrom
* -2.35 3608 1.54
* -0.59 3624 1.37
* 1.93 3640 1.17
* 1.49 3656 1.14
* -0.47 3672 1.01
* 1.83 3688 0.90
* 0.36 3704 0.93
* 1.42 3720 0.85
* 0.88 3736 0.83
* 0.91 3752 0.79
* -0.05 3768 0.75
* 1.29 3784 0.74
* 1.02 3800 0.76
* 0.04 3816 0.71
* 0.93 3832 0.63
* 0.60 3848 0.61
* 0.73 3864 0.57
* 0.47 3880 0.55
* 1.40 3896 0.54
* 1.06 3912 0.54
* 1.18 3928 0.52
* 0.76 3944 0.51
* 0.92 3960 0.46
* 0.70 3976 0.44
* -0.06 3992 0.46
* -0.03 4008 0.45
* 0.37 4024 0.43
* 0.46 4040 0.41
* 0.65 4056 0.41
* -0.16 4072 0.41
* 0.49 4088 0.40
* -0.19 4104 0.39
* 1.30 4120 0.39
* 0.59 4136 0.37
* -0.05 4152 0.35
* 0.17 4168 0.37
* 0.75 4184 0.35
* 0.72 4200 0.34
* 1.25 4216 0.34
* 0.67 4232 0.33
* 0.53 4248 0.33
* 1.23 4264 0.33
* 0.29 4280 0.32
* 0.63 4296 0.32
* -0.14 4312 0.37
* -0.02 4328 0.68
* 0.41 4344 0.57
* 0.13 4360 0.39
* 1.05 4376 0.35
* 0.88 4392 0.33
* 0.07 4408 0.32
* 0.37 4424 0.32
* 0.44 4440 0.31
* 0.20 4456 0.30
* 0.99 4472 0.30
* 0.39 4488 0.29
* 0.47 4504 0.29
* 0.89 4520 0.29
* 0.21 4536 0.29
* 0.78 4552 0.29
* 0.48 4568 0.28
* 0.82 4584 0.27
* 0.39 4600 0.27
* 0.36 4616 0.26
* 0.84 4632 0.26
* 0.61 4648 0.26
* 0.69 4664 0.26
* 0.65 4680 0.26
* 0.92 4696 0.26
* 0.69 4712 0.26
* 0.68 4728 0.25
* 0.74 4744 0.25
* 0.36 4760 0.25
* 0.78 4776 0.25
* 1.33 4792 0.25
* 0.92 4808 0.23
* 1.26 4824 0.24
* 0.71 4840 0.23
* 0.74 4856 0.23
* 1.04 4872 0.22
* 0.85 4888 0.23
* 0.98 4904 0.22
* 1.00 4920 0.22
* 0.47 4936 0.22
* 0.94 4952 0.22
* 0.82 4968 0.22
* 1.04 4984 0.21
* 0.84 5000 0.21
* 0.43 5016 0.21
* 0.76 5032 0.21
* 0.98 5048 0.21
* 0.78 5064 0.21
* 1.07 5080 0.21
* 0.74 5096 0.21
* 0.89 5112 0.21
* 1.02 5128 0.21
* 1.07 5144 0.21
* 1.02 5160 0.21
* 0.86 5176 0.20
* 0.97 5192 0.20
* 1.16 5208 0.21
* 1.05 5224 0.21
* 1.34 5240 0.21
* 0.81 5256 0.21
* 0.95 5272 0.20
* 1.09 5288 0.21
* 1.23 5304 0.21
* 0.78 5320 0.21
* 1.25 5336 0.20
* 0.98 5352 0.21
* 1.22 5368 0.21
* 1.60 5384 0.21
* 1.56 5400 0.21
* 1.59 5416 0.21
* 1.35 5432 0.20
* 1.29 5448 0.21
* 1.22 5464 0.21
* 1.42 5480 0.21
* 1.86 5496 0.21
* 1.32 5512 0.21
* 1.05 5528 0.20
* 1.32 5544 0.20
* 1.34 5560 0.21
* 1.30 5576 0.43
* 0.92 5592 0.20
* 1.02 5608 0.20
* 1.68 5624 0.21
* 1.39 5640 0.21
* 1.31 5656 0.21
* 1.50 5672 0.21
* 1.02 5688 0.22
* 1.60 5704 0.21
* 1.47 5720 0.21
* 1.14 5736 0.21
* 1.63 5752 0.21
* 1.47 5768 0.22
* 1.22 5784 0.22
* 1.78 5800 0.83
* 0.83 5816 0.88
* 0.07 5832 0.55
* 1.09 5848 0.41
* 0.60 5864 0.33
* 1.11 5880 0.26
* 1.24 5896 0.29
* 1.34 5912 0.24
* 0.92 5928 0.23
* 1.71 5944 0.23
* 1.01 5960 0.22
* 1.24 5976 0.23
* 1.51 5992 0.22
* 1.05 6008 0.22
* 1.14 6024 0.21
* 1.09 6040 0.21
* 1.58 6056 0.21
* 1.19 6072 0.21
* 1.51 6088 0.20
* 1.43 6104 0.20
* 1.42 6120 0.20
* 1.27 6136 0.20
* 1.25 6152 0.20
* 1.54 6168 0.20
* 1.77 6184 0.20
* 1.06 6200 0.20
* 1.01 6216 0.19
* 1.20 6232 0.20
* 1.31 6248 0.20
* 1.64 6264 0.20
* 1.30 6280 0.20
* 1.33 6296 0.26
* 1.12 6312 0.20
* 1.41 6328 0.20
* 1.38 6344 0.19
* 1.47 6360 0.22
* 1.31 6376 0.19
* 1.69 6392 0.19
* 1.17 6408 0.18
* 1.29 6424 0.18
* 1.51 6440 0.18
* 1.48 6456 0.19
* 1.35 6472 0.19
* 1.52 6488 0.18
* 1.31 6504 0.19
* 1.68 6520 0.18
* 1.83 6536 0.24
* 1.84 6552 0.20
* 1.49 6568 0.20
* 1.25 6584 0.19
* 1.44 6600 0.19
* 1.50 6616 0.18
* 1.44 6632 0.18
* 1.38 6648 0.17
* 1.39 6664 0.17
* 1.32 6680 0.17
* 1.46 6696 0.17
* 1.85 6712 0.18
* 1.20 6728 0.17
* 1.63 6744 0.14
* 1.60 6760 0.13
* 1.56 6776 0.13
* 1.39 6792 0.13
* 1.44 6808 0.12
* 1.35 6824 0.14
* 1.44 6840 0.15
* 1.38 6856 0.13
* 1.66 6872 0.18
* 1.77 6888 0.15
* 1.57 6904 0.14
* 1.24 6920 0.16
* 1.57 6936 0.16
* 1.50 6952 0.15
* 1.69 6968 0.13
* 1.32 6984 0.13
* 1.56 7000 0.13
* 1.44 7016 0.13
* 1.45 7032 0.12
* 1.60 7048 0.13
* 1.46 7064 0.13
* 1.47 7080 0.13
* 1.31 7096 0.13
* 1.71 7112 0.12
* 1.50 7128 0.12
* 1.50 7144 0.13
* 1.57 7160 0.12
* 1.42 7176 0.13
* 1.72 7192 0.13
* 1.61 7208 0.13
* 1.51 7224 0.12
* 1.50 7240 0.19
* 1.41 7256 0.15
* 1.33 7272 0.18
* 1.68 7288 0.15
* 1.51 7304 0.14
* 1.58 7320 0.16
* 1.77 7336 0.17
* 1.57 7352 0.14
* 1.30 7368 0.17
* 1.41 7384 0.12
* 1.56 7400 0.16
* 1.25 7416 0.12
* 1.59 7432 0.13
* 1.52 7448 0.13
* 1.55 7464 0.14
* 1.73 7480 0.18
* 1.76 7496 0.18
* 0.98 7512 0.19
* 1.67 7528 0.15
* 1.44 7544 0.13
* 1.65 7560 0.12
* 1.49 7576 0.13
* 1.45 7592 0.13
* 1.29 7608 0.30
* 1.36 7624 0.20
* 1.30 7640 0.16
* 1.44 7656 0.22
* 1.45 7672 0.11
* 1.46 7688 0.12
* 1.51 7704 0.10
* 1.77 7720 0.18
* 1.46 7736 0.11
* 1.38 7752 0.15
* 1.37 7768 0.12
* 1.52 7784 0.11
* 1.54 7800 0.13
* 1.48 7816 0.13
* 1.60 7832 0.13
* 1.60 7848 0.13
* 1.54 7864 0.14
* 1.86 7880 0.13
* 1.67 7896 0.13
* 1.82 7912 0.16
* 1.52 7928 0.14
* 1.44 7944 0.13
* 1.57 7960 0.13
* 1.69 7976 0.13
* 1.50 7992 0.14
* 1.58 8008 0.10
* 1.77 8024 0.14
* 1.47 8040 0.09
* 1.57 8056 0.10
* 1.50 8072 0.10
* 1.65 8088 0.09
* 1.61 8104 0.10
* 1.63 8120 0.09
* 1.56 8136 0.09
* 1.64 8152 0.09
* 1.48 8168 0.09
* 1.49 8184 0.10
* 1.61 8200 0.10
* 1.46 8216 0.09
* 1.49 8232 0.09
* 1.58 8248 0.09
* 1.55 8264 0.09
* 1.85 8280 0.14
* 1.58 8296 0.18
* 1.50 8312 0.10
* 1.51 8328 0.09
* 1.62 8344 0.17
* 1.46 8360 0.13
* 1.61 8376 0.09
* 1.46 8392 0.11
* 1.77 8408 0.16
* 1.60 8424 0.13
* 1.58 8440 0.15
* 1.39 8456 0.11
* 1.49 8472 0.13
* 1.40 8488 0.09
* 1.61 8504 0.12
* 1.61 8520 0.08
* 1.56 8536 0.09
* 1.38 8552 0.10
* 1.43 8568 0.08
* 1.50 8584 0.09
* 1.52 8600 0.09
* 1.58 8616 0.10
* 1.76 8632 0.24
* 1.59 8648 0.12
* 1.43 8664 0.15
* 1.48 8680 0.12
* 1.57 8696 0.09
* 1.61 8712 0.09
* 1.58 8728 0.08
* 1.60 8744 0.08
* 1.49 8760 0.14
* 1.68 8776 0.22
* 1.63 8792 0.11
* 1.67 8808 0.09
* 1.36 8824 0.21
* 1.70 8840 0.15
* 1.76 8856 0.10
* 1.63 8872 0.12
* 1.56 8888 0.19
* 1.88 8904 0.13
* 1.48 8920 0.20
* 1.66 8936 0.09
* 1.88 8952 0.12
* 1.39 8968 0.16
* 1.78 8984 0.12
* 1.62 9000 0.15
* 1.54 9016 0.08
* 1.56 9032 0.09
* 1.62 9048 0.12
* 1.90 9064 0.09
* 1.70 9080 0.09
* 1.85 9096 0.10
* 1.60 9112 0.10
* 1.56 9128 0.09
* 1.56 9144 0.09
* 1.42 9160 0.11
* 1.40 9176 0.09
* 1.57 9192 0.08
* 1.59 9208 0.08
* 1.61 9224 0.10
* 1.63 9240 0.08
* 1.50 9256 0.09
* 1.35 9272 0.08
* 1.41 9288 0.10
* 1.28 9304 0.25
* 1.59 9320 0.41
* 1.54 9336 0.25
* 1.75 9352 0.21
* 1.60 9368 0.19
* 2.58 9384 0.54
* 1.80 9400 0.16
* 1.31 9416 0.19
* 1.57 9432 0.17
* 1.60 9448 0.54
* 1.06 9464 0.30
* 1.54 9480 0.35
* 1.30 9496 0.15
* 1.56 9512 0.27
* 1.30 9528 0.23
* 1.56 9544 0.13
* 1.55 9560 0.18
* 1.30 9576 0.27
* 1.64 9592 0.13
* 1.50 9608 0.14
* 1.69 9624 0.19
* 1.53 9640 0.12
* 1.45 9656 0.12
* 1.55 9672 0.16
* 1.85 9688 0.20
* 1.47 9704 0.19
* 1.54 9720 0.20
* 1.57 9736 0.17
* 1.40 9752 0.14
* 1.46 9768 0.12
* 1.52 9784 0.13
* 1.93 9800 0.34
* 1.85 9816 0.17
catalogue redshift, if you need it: 0.20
